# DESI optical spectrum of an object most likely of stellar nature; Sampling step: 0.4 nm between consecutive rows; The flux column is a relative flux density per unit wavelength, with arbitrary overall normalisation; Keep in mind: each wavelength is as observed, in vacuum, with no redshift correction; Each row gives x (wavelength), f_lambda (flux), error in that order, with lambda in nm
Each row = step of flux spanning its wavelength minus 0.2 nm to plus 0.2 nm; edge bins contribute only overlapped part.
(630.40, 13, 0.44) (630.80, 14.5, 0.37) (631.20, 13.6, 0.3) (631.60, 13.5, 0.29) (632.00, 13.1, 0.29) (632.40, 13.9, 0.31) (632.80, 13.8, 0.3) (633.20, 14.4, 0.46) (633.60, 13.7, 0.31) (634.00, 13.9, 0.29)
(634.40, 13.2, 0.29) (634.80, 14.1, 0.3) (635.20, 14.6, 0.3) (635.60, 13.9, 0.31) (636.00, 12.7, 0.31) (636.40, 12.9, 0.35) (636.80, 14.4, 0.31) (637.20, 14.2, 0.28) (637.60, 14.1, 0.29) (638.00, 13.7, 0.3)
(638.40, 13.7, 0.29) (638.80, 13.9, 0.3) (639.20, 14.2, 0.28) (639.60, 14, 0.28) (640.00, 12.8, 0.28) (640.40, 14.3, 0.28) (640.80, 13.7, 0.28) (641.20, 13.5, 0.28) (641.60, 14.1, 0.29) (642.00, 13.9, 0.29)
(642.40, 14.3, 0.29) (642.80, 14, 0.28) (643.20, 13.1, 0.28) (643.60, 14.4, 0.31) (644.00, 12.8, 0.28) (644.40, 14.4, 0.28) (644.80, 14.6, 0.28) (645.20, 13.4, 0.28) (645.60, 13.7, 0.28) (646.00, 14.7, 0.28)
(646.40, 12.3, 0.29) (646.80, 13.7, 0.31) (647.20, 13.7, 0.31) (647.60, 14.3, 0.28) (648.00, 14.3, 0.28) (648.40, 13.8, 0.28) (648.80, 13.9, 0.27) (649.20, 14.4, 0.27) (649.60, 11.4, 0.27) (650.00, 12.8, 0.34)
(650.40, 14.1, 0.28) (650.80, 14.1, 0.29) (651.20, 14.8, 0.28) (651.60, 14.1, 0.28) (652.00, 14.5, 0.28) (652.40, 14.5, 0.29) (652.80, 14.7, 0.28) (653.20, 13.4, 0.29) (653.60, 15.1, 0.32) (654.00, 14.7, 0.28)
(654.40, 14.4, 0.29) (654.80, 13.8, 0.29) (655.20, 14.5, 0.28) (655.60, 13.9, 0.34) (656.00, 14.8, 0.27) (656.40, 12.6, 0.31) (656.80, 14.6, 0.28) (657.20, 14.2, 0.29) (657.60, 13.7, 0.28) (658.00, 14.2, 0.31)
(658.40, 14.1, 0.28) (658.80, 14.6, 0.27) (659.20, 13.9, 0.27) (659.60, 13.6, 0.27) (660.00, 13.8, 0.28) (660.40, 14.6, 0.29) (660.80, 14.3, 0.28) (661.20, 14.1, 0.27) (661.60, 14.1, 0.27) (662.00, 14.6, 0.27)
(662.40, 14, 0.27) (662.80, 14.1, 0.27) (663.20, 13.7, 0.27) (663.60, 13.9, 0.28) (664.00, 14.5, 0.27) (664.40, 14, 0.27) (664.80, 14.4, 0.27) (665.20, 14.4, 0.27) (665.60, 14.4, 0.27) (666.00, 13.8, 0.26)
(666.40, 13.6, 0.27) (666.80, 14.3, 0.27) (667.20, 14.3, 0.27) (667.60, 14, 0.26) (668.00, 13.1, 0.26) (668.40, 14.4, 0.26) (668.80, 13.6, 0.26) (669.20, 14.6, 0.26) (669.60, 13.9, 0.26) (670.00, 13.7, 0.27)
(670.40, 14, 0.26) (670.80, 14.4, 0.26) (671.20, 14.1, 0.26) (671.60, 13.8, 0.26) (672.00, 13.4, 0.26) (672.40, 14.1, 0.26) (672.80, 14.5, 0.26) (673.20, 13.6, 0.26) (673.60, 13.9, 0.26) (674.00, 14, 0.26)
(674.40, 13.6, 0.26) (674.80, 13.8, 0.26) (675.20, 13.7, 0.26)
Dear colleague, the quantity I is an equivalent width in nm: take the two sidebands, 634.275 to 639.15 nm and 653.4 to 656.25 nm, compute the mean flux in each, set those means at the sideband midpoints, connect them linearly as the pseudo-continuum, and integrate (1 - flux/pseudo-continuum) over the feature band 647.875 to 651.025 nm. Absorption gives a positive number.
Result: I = 0.14 nm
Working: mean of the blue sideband 13.8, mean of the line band 13.6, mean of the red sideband 14.4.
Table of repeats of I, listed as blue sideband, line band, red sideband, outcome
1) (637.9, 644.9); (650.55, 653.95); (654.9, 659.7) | -0.101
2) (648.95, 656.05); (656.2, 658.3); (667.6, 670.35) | 0.025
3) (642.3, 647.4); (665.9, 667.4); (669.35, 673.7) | -0.010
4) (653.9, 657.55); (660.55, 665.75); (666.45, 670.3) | -0.057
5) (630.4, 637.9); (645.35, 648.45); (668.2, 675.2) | 0.008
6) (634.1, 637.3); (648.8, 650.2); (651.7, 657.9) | 0.107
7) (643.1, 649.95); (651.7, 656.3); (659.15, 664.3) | -0.151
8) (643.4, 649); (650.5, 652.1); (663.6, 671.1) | -0.051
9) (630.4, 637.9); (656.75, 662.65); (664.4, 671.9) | -0.074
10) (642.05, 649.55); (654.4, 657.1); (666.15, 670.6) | -0.036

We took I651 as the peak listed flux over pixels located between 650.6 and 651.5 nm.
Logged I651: 14.8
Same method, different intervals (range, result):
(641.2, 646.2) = 14.7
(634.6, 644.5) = 14.6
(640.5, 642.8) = 14.3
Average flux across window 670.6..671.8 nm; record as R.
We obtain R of 14.1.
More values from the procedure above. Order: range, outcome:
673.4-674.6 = 13.8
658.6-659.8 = 14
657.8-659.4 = 14.2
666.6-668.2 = 13.9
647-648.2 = 14.1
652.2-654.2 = 14.5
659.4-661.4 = 14.1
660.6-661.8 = 14.2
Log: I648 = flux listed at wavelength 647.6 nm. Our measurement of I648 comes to 14.3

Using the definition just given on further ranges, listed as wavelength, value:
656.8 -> 14.6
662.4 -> 14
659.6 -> 13.6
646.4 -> 12.3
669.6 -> 13.9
